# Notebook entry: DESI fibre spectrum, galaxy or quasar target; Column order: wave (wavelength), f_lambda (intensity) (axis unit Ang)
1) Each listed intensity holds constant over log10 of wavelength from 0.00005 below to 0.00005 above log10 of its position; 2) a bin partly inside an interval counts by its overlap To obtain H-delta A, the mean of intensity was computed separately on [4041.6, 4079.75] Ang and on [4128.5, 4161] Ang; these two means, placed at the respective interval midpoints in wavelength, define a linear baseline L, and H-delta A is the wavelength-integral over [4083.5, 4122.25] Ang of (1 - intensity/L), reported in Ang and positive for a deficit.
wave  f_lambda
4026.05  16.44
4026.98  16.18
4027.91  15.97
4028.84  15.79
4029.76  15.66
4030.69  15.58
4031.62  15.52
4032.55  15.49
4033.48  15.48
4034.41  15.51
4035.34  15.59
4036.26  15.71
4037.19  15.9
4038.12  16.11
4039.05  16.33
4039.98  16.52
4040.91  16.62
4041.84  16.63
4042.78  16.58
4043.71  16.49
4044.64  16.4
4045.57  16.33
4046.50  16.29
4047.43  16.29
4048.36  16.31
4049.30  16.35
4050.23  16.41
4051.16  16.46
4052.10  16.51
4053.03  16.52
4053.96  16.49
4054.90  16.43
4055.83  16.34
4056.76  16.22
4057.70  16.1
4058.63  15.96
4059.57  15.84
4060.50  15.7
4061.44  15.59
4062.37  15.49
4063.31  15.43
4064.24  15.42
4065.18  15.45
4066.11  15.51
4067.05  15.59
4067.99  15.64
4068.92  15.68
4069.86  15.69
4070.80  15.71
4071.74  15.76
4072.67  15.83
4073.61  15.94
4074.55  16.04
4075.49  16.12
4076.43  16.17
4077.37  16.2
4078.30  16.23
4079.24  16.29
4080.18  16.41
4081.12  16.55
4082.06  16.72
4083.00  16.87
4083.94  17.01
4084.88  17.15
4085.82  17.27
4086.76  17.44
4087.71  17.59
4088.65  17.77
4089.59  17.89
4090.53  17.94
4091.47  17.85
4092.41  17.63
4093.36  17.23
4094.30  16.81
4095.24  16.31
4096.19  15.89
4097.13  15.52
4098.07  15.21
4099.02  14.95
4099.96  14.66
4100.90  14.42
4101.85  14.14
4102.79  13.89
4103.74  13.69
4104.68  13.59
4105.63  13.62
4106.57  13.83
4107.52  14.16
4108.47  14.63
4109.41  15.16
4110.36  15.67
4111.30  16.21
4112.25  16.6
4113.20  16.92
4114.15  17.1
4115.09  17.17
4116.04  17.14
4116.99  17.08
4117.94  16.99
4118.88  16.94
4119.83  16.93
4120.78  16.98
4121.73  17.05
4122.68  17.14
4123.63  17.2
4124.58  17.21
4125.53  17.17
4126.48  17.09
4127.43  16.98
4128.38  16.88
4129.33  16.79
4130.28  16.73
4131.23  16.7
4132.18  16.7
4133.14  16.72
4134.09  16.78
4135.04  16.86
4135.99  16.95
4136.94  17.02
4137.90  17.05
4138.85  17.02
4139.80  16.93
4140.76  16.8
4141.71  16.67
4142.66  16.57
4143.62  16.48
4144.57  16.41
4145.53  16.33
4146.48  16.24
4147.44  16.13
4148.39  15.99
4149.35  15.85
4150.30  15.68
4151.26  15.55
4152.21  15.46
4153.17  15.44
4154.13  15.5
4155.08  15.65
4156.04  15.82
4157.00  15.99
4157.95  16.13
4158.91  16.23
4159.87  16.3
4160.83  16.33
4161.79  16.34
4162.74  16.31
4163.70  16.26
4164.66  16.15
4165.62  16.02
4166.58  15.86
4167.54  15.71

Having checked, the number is 0.1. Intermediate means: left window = 16.1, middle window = 16.1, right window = 16.4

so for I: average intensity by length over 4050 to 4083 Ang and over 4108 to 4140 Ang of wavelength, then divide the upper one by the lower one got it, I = 1.05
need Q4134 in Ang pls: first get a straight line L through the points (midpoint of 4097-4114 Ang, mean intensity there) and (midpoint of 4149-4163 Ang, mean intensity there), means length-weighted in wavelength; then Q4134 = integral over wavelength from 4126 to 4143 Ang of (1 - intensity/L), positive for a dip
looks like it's -1.5 Ang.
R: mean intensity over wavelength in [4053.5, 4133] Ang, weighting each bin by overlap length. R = 16.2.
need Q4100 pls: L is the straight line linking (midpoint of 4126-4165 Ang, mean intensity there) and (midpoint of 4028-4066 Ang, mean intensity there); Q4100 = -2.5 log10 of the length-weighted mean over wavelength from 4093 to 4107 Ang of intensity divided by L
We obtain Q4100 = 0.09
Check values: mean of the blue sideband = 16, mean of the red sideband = 16.4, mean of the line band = 14.9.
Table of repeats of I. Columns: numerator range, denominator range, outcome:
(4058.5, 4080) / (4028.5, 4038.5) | 1.01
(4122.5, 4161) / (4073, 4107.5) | 1.03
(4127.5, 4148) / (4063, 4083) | 1.05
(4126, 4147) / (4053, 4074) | 1.06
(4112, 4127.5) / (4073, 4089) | 1.02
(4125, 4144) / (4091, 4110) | 1.11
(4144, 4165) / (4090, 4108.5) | 1.05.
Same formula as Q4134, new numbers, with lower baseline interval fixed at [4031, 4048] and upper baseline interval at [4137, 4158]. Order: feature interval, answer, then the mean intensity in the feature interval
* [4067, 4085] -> -0.1 Ang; 16.2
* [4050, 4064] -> 0.0 Ang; 16.1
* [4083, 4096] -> -1.0 Ang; 17.3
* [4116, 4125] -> -0.5 Ang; 17.1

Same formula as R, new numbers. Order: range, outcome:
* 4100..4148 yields 16.3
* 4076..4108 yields 16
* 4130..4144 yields 16.8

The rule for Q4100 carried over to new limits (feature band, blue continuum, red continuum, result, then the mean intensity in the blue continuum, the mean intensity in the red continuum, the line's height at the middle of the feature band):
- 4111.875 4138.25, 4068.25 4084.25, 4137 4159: -0.05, 16.2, 16.2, 16.2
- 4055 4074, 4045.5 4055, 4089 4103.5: 0.03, 16.4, 16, 16.3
